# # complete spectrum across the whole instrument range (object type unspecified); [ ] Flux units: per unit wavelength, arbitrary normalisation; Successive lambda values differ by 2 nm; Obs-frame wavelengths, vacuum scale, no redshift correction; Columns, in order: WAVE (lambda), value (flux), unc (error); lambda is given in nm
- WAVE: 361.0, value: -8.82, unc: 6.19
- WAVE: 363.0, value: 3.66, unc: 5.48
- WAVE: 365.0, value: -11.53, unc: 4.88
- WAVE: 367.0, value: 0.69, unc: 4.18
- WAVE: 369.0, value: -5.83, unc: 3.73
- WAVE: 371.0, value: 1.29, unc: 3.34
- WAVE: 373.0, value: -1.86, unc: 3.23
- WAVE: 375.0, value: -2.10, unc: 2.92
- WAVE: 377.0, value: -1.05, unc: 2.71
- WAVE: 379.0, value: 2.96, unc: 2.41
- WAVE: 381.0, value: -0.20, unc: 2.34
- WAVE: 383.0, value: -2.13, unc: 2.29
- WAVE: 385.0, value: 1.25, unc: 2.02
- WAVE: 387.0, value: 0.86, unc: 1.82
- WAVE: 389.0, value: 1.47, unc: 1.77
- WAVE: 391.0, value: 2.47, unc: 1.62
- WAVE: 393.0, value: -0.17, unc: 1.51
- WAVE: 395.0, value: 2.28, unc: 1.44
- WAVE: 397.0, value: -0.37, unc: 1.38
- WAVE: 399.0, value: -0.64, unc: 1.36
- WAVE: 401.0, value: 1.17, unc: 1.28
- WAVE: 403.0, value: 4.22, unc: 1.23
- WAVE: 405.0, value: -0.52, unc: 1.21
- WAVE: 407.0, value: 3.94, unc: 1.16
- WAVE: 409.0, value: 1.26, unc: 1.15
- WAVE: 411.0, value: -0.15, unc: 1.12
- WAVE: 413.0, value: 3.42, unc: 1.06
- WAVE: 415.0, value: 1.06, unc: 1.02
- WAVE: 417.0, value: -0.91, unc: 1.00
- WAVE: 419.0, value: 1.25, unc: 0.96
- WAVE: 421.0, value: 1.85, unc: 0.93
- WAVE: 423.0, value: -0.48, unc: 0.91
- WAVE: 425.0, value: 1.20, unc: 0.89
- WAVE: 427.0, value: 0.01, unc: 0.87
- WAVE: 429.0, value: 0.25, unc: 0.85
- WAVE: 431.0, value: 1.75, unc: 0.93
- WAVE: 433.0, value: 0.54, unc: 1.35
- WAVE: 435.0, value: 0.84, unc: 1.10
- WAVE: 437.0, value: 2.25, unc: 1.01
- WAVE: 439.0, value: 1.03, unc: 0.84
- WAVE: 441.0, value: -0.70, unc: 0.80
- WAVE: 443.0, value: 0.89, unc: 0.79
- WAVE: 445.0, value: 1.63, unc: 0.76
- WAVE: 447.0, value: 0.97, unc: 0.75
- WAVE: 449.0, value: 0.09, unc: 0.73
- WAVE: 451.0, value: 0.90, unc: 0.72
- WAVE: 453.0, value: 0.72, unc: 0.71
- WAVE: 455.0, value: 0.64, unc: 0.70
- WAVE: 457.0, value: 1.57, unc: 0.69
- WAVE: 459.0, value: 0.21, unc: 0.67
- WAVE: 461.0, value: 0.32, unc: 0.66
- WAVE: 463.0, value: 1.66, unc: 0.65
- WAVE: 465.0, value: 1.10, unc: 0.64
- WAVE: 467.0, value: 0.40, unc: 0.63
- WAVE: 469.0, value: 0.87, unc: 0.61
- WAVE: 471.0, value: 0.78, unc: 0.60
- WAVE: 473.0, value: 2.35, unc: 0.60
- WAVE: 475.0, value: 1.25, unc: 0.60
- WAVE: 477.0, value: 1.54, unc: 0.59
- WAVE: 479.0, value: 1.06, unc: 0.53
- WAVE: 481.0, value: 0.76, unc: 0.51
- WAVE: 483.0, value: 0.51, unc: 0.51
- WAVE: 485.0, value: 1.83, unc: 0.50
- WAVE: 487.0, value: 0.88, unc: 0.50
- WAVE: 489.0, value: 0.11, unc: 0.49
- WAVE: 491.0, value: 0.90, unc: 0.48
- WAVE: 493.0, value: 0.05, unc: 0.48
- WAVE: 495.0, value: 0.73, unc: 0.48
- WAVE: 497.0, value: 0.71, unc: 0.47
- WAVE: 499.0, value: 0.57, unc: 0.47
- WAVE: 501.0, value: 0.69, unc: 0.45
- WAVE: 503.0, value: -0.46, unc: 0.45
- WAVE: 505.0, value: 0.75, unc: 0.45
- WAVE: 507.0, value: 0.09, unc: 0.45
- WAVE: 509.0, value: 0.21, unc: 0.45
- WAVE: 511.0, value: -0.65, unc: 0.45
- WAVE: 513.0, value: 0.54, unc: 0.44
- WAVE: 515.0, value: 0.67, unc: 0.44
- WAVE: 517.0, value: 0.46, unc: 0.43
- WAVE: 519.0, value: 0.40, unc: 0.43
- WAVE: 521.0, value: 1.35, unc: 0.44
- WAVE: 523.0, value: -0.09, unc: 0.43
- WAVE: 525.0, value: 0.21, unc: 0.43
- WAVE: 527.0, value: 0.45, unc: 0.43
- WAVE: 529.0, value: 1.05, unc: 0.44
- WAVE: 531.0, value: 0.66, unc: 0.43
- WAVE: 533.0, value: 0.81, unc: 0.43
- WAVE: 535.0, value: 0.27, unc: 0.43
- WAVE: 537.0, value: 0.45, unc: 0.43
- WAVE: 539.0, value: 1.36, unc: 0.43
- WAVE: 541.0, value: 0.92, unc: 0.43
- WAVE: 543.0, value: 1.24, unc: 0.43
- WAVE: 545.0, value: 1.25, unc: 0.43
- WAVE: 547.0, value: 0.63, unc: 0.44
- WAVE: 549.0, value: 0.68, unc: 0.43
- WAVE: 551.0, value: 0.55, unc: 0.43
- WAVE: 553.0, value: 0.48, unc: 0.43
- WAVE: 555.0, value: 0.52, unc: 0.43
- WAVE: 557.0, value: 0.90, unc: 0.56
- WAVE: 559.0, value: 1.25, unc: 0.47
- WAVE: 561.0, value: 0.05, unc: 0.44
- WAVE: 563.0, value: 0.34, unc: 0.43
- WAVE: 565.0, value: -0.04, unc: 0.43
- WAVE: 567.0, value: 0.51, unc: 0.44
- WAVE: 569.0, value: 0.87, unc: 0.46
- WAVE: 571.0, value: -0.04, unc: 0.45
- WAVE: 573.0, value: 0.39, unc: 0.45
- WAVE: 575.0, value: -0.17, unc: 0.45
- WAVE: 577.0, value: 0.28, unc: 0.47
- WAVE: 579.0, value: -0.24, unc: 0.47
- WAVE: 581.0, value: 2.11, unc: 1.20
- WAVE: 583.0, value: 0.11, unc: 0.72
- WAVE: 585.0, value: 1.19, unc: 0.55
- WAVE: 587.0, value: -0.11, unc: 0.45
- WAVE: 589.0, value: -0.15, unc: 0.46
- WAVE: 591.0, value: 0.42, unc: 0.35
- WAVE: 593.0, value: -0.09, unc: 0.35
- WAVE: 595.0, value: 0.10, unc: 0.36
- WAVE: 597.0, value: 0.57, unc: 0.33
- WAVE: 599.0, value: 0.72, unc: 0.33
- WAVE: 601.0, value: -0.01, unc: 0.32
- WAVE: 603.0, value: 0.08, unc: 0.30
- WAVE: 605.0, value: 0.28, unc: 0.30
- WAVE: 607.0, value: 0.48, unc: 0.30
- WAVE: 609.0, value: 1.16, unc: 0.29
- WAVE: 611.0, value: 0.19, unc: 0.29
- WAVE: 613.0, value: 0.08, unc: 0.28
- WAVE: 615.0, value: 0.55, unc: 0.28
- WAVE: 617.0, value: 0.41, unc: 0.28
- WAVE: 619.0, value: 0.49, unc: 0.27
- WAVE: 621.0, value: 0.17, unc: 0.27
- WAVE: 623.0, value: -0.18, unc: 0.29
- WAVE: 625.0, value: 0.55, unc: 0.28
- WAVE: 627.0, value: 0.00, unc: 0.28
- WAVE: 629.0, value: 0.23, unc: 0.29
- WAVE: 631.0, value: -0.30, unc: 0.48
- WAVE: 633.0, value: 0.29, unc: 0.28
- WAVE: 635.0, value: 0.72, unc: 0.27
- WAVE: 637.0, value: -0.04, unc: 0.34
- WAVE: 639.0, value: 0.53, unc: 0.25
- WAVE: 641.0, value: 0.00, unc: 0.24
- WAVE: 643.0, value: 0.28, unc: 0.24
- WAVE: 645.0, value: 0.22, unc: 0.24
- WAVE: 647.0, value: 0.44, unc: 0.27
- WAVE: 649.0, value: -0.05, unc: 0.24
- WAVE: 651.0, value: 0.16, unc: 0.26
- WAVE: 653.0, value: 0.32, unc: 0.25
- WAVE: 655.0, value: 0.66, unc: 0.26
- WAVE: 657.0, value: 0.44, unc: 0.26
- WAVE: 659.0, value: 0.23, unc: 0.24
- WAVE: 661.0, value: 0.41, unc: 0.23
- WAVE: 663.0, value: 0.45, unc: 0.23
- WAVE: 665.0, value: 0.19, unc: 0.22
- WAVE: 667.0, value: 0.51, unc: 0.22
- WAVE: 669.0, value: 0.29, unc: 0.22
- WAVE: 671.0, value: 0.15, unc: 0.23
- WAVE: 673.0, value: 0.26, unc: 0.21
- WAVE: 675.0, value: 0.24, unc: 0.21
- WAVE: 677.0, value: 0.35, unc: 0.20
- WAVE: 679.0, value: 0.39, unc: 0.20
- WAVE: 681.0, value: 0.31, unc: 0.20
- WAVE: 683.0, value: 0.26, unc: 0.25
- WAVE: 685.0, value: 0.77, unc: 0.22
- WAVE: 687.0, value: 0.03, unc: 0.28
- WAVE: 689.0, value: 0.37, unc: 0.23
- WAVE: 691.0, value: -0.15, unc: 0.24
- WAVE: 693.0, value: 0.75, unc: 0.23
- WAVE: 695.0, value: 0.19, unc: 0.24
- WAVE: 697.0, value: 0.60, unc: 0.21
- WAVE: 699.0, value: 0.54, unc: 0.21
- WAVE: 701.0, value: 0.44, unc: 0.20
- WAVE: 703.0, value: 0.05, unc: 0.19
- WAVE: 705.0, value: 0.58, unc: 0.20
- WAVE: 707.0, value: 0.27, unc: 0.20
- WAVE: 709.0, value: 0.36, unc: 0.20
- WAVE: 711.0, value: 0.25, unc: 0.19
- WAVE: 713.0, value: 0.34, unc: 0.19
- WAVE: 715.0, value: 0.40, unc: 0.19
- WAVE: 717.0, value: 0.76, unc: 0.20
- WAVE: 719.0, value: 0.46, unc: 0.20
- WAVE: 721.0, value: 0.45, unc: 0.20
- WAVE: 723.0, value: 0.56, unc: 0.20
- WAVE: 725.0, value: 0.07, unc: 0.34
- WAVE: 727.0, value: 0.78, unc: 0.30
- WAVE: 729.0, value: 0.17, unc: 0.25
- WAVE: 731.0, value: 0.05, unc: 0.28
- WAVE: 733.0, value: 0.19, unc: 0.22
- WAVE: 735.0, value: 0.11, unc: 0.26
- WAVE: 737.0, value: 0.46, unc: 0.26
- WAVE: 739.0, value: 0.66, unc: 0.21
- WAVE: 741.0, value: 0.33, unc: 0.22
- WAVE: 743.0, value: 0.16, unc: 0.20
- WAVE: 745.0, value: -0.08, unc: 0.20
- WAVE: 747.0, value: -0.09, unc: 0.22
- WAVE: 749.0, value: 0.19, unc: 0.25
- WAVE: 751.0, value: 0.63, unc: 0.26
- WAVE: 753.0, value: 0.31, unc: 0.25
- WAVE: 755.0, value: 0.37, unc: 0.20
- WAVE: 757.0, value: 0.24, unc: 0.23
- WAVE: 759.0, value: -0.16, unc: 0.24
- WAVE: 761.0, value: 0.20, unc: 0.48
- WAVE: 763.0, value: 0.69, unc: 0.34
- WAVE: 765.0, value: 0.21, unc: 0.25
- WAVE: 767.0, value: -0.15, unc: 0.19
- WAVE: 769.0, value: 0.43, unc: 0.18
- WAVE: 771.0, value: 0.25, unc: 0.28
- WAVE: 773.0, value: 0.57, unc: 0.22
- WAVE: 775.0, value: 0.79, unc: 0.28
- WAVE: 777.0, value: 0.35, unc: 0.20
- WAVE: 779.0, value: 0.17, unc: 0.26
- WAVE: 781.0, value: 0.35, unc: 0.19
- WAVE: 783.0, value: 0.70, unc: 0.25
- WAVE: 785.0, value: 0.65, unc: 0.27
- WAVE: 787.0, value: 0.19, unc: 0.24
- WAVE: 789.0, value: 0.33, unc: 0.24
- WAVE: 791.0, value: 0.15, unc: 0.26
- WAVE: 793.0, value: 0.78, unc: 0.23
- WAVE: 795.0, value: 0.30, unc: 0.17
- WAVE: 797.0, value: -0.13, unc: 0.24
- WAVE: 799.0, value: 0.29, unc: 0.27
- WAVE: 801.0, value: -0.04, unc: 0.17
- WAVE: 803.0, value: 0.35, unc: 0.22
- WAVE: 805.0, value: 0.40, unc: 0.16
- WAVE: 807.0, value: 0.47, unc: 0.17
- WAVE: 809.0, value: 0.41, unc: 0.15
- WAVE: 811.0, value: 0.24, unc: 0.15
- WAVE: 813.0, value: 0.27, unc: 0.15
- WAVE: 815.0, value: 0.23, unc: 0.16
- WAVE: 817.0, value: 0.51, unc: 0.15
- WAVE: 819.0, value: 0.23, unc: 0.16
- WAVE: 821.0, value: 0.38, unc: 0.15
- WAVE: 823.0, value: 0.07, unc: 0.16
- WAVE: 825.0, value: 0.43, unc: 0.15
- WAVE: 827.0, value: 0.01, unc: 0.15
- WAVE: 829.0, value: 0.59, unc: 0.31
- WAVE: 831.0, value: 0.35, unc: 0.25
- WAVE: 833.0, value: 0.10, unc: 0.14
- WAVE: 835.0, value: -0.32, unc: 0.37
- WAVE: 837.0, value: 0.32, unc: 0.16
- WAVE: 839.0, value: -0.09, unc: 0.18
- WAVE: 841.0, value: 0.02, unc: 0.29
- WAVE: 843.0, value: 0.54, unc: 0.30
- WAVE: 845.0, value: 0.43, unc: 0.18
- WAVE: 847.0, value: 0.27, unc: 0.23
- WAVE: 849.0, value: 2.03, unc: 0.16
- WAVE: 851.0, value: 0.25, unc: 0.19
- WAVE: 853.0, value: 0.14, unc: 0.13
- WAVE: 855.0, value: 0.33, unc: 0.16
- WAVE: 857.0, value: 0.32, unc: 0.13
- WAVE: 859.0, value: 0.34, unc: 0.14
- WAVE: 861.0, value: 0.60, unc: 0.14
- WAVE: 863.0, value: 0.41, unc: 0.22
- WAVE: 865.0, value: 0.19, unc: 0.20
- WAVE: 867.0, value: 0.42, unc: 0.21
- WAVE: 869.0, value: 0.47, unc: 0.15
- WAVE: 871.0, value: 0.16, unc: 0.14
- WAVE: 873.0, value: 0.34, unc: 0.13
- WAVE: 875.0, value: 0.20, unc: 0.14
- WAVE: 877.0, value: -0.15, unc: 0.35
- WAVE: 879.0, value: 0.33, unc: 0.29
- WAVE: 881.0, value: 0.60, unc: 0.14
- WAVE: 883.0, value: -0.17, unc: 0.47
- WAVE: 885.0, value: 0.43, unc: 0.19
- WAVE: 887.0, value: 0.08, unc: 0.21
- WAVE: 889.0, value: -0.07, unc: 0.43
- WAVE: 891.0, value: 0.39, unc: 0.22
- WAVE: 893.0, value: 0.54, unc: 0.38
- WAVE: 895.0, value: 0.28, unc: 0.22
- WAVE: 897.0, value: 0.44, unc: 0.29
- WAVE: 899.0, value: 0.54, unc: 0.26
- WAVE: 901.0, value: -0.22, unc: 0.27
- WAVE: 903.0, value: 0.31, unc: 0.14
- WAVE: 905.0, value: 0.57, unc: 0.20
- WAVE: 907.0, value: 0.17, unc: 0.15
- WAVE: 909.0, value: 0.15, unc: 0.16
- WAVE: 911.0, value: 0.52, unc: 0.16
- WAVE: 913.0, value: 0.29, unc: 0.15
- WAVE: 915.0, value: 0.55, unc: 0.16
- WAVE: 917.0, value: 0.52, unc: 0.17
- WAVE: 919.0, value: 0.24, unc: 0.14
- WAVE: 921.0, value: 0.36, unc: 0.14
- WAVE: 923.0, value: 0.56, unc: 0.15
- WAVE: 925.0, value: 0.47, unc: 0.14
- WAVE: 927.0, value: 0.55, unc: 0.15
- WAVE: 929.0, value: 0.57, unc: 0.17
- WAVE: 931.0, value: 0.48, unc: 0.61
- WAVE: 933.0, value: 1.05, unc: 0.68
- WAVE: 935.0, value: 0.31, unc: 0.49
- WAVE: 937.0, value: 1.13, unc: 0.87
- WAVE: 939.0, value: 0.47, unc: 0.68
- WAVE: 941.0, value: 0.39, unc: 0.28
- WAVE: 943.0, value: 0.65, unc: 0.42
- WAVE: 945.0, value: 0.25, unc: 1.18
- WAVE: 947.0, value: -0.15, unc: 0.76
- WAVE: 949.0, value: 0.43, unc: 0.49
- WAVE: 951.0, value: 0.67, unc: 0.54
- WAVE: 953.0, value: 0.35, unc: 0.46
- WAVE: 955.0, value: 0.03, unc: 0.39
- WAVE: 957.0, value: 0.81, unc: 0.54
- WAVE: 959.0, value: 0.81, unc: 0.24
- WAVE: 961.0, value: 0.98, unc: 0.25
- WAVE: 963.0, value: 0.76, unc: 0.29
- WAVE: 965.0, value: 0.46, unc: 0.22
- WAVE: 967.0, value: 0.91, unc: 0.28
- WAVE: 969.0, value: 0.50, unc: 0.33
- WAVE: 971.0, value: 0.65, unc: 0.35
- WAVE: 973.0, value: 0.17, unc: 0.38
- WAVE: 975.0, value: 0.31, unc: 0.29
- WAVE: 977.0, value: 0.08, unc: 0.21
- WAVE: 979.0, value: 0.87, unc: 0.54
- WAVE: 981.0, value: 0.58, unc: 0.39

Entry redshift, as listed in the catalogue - 1.28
